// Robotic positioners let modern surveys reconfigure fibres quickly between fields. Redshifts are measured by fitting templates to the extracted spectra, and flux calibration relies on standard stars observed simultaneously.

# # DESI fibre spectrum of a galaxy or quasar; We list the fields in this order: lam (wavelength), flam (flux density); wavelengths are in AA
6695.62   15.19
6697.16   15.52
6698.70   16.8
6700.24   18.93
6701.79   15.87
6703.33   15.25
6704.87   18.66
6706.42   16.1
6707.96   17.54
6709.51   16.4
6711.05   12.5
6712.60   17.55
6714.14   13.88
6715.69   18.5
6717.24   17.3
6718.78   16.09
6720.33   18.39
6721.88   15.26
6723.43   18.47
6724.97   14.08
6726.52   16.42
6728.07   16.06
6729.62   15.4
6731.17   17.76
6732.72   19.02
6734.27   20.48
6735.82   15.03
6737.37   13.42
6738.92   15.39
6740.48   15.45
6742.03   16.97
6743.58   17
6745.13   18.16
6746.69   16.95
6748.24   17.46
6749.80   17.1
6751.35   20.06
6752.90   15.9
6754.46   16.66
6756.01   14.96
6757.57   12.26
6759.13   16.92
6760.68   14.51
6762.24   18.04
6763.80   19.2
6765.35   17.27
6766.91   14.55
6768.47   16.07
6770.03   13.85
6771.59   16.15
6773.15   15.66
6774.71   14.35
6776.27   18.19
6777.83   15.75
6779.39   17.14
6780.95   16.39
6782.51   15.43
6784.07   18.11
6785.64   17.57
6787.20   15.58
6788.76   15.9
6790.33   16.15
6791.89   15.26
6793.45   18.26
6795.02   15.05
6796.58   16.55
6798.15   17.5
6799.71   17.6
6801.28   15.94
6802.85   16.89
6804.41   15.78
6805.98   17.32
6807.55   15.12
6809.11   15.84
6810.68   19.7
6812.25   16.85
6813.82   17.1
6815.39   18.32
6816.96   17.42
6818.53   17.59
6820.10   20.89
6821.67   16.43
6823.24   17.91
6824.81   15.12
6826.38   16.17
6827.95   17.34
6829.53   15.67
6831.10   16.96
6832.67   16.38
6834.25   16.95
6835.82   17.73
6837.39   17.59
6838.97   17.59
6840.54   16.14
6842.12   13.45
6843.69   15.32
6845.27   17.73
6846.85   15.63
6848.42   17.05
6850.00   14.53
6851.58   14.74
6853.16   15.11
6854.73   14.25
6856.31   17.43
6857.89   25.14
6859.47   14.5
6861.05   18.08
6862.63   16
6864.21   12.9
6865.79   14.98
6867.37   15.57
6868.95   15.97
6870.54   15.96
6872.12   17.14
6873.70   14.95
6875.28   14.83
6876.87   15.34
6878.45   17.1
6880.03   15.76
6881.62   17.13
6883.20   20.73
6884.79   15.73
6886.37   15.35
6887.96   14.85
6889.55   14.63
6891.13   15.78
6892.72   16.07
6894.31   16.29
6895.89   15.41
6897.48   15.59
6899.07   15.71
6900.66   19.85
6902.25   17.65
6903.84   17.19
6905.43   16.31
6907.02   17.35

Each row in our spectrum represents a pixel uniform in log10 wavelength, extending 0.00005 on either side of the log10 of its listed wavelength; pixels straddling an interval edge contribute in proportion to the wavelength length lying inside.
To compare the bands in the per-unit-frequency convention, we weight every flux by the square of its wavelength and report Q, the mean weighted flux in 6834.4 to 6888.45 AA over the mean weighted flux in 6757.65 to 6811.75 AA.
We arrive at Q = 1.01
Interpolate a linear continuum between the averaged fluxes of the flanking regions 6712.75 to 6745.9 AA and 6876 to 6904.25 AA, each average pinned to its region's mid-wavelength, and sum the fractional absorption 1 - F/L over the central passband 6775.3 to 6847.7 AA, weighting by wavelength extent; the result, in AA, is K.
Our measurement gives -1.0 AA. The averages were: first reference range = 16.6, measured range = 16.8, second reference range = 16.4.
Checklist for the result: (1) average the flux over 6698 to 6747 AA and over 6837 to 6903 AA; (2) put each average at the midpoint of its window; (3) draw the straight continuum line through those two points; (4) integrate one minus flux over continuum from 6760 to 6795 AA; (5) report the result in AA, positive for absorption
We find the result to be 0.3 AA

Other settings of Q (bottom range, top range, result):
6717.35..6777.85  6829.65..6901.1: 1.02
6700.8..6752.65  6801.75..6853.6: 1.03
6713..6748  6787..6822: 1.04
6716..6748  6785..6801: 1.01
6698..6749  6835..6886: 1.02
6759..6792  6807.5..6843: 1.06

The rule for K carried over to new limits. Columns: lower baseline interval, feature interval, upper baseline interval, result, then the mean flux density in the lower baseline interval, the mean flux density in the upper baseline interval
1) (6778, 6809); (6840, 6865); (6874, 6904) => 0.4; 16.5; 16.3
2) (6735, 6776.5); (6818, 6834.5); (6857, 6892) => -0.8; 16.2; 16.3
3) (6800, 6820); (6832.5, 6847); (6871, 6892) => 0.2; 17.1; 16.1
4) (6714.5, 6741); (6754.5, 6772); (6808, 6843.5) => 1.0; 16.6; 17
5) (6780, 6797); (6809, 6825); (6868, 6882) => -1.4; 16.4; 16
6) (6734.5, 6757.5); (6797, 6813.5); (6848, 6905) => -0.5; 16.4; 16.3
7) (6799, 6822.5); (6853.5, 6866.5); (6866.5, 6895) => -0.2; 17.3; 16.1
